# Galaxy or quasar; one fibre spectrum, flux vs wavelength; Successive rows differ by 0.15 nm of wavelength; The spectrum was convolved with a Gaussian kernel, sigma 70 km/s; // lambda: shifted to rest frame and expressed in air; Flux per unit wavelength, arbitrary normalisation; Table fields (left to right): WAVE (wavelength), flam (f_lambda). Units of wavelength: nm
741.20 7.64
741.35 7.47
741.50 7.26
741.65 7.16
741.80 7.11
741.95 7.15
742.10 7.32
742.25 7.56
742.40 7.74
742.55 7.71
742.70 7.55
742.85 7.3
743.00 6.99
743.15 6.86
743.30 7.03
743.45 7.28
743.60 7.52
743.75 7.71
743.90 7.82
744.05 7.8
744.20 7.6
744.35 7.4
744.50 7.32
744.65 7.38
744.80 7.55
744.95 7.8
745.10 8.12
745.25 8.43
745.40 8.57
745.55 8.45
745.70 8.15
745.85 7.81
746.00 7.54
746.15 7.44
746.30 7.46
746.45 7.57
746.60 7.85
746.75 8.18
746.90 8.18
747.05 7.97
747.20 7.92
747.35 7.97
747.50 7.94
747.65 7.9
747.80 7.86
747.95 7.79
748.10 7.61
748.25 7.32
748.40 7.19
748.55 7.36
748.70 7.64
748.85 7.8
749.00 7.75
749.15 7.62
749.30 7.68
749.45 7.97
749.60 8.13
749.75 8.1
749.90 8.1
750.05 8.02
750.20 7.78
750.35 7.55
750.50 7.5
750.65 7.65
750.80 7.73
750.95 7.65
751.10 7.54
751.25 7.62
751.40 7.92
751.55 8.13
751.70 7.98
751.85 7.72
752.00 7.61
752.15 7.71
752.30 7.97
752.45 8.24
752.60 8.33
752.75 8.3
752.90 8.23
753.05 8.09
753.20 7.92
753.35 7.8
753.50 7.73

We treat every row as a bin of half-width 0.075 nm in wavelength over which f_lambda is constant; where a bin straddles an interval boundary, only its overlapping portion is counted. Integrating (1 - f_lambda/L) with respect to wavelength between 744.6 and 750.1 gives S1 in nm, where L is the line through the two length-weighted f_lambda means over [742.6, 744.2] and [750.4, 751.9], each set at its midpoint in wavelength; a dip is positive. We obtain -0.195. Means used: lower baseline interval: 7.4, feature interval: 7.84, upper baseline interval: 7.74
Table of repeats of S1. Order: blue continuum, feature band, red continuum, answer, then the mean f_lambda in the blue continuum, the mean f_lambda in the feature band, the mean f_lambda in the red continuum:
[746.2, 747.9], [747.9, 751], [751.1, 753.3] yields 0.08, 7.88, 7.71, 7.97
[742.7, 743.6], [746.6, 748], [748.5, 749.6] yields -0.08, 7.17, 7.96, 7.73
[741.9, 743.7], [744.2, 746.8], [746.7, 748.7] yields -0.08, 7.34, 7.81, 7.77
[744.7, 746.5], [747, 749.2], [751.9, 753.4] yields 0.07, 7.9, 7.71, 8.02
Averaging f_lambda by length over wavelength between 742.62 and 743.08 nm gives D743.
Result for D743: 7.28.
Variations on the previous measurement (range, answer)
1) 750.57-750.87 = 7.69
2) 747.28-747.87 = 7.92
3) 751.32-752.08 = 7.87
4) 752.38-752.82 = 8.29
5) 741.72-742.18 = 7.2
